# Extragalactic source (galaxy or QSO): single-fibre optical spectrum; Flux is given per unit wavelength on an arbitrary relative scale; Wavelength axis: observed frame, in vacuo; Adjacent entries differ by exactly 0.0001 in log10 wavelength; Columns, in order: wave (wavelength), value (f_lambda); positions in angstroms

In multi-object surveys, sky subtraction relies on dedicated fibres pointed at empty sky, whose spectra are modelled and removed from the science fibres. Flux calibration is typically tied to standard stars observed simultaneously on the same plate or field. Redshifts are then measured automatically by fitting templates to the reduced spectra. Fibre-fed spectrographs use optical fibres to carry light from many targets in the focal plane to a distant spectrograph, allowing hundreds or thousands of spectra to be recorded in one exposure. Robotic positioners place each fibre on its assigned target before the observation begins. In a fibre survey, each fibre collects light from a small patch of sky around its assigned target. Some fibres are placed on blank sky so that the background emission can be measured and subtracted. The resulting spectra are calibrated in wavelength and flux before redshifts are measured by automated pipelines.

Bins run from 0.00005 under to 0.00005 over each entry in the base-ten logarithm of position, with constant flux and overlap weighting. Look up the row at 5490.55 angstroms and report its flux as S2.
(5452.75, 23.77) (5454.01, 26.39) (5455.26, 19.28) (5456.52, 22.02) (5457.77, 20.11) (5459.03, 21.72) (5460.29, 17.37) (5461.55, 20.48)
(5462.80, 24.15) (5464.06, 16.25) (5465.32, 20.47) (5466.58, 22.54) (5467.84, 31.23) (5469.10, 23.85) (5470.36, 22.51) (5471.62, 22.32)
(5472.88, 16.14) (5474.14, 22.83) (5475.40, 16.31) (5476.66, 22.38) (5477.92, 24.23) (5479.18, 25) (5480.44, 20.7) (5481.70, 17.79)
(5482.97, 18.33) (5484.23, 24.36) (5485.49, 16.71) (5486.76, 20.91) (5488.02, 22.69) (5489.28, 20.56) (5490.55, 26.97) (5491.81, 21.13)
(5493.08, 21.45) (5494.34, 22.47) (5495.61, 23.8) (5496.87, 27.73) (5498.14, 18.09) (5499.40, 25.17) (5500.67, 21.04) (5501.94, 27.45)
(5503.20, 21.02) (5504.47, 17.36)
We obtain 26.97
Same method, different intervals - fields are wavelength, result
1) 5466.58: 22.54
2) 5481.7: 17.79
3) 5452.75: 23.77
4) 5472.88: 16.14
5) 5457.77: 20.11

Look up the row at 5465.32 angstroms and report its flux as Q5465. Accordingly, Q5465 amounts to 20.47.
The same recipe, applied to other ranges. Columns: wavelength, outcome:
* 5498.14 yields 18.09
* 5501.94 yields 27.45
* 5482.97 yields 18.33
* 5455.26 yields 19.28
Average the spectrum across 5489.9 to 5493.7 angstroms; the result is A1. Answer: 23.1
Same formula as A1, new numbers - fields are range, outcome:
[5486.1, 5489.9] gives 21.4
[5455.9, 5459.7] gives 21.2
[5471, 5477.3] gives 20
